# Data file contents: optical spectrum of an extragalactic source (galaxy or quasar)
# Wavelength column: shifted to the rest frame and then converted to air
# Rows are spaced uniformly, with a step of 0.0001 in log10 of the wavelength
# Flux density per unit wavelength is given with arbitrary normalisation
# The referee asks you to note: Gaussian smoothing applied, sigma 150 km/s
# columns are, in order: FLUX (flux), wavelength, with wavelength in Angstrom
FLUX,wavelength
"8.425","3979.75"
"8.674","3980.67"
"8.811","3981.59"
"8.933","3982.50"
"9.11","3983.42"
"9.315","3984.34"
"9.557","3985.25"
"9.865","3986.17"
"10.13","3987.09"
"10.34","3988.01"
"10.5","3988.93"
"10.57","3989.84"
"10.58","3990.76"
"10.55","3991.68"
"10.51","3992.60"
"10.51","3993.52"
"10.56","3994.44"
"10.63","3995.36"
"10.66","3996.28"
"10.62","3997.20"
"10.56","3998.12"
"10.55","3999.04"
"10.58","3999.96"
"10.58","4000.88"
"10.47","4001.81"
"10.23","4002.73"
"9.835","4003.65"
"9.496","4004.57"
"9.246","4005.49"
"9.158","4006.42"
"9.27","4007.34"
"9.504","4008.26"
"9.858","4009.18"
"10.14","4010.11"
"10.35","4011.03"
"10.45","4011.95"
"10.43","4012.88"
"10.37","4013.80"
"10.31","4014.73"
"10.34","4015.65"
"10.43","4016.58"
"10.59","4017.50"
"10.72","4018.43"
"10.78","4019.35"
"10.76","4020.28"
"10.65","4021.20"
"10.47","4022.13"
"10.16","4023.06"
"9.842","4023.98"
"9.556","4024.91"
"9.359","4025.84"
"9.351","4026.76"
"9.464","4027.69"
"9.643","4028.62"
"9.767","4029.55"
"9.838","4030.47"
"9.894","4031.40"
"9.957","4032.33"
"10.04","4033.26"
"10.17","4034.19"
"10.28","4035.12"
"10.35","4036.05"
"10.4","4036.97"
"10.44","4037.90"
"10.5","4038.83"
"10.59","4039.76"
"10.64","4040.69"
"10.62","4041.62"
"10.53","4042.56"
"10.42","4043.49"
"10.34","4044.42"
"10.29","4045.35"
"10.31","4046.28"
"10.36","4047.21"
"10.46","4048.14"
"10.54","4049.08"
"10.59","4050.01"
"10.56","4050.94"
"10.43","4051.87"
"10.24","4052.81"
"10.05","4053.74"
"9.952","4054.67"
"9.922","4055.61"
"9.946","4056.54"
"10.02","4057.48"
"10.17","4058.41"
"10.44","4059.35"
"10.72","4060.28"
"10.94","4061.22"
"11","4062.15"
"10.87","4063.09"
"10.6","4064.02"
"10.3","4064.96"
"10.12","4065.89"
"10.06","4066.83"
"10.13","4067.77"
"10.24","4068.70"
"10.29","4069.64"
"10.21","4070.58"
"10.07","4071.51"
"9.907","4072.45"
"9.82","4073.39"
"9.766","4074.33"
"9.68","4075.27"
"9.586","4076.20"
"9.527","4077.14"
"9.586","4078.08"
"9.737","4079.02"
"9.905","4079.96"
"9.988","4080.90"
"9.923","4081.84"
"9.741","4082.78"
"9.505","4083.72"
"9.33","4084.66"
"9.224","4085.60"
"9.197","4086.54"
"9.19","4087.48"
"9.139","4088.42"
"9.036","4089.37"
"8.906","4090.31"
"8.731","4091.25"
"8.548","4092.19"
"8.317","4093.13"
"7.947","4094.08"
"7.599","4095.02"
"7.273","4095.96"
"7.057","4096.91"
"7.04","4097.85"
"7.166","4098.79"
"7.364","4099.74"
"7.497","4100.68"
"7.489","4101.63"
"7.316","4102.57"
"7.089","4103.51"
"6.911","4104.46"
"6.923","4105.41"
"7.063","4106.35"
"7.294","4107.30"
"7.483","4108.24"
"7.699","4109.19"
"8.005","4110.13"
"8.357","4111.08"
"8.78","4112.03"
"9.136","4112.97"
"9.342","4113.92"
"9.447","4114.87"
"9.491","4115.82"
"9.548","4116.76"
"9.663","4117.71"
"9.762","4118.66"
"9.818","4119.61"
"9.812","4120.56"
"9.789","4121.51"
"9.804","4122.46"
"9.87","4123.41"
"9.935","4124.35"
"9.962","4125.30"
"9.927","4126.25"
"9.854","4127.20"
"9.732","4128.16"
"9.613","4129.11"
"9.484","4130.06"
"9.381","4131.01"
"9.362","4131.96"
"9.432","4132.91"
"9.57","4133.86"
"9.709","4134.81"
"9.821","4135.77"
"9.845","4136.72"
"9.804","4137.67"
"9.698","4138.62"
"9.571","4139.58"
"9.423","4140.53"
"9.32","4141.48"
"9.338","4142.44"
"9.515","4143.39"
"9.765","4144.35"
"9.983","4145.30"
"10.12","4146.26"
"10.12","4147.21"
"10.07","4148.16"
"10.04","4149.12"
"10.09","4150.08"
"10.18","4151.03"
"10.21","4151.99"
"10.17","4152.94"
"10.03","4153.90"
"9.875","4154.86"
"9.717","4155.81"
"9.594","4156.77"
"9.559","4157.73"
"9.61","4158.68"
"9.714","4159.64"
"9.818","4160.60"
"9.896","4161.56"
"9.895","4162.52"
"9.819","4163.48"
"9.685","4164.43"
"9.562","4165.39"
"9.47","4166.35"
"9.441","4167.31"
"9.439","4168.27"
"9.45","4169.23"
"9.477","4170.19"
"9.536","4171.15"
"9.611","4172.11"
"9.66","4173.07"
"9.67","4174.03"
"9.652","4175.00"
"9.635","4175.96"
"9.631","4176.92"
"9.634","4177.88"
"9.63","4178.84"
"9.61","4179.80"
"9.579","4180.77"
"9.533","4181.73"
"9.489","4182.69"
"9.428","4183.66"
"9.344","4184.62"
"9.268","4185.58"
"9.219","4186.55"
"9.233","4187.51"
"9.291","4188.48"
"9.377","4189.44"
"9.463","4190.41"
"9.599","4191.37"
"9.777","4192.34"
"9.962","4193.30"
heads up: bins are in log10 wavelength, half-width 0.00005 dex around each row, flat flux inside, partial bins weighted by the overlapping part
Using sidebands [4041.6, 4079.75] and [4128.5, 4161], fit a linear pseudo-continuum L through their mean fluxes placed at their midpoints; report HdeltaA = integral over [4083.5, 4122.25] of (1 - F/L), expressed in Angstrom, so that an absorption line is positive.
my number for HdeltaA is 6.1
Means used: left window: 10.2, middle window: 8.4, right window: 9.75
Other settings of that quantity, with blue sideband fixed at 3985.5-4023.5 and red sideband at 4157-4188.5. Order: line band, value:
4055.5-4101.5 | 2.7 Angstrom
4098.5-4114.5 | 3.5 Angstrom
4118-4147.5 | 0.1 Angstrom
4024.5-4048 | 0.1 Angstrom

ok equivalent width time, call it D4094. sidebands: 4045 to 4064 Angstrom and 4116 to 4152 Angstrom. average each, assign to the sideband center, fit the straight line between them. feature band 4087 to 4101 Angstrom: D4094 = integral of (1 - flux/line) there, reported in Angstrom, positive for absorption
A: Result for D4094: 2.8 Angstrom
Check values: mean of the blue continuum 10.4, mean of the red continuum 9.75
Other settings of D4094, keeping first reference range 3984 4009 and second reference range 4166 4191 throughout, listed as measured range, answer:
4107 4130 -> 1.0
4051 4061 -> -0.3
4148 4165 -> -0.5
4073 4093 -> 0.9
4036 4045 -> -0.4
